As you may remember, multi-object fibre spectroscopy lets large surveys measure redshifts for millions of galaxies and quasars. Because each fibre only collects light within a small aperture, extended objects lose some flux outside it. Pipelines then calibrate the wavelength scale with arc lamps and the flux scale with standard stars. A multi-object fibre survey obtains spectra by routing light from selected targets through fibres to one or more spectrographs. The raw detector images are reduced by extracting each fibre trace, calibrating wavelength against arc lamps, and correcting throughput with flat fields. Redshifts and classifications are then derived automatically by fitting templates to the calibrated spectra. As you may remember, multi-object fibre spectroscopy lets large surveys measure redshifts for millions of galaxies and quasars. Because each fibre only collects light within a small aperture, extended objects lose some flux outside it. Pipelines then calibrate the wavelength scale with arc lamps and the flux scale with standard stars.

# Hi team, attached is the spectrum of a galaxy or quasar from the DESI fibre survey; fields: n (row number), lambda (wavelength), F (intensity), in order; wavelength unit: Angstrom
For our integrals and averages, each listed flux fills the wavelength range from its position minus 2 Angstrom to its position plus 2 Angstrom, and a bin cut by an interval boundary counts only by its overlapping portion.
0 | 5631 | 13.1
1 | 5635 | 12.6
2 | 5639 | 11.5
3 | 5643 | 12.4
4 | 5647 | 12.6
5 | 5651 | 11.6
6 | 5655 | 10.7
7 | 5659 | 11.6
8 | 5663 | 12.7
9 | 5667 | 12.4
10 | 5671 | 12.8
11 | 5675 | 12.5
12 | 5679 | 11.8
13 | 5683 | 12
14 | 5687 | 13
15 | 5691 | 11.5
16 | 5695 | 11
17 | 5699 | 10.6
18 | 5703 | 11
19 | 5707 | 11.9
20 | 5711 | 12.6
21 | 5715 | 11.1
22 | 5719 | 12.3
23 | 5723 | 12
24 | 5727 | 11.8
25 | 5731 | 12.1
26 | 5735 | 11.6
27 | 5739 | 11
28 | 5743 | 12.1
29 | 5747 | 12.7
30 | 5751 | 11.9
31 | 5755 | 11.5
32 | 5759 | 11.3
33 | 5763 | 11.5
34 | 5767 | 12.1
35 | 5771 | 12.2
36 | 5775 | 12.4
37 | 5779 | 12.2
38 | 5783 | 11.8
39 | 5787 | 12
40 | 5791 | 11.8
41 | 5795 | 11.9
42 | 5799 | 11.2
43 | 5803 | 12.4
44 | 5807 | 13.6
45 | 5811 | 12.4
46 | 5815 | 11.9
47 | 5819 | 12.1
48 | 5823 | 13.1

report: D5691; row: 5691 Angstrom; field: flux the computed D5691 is 11.5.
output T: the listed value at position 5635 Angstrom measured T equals 12.6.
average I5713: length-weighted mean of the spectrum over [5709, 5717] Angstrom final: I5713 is 11.8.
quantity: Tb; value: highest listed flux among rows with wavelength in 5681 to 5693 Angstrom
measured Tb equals 13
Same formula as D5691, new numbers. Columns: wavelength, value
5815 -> 11.9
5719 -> 12.3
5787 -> 12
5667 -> 12.4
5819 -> 12.1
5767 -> 12.1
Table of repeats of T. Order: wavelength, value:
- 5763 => 11.5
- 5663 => 12.7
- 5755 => 11.5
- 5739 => 11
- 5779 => 12.2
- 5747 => 12.7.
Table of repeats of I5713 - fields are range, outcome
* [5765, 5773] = 12.1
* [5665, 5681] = 12.4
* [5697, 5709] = 11.2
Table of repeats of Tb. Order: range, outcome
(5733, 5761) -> 12.7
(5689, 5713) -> 12.6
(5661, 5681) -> 12.8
